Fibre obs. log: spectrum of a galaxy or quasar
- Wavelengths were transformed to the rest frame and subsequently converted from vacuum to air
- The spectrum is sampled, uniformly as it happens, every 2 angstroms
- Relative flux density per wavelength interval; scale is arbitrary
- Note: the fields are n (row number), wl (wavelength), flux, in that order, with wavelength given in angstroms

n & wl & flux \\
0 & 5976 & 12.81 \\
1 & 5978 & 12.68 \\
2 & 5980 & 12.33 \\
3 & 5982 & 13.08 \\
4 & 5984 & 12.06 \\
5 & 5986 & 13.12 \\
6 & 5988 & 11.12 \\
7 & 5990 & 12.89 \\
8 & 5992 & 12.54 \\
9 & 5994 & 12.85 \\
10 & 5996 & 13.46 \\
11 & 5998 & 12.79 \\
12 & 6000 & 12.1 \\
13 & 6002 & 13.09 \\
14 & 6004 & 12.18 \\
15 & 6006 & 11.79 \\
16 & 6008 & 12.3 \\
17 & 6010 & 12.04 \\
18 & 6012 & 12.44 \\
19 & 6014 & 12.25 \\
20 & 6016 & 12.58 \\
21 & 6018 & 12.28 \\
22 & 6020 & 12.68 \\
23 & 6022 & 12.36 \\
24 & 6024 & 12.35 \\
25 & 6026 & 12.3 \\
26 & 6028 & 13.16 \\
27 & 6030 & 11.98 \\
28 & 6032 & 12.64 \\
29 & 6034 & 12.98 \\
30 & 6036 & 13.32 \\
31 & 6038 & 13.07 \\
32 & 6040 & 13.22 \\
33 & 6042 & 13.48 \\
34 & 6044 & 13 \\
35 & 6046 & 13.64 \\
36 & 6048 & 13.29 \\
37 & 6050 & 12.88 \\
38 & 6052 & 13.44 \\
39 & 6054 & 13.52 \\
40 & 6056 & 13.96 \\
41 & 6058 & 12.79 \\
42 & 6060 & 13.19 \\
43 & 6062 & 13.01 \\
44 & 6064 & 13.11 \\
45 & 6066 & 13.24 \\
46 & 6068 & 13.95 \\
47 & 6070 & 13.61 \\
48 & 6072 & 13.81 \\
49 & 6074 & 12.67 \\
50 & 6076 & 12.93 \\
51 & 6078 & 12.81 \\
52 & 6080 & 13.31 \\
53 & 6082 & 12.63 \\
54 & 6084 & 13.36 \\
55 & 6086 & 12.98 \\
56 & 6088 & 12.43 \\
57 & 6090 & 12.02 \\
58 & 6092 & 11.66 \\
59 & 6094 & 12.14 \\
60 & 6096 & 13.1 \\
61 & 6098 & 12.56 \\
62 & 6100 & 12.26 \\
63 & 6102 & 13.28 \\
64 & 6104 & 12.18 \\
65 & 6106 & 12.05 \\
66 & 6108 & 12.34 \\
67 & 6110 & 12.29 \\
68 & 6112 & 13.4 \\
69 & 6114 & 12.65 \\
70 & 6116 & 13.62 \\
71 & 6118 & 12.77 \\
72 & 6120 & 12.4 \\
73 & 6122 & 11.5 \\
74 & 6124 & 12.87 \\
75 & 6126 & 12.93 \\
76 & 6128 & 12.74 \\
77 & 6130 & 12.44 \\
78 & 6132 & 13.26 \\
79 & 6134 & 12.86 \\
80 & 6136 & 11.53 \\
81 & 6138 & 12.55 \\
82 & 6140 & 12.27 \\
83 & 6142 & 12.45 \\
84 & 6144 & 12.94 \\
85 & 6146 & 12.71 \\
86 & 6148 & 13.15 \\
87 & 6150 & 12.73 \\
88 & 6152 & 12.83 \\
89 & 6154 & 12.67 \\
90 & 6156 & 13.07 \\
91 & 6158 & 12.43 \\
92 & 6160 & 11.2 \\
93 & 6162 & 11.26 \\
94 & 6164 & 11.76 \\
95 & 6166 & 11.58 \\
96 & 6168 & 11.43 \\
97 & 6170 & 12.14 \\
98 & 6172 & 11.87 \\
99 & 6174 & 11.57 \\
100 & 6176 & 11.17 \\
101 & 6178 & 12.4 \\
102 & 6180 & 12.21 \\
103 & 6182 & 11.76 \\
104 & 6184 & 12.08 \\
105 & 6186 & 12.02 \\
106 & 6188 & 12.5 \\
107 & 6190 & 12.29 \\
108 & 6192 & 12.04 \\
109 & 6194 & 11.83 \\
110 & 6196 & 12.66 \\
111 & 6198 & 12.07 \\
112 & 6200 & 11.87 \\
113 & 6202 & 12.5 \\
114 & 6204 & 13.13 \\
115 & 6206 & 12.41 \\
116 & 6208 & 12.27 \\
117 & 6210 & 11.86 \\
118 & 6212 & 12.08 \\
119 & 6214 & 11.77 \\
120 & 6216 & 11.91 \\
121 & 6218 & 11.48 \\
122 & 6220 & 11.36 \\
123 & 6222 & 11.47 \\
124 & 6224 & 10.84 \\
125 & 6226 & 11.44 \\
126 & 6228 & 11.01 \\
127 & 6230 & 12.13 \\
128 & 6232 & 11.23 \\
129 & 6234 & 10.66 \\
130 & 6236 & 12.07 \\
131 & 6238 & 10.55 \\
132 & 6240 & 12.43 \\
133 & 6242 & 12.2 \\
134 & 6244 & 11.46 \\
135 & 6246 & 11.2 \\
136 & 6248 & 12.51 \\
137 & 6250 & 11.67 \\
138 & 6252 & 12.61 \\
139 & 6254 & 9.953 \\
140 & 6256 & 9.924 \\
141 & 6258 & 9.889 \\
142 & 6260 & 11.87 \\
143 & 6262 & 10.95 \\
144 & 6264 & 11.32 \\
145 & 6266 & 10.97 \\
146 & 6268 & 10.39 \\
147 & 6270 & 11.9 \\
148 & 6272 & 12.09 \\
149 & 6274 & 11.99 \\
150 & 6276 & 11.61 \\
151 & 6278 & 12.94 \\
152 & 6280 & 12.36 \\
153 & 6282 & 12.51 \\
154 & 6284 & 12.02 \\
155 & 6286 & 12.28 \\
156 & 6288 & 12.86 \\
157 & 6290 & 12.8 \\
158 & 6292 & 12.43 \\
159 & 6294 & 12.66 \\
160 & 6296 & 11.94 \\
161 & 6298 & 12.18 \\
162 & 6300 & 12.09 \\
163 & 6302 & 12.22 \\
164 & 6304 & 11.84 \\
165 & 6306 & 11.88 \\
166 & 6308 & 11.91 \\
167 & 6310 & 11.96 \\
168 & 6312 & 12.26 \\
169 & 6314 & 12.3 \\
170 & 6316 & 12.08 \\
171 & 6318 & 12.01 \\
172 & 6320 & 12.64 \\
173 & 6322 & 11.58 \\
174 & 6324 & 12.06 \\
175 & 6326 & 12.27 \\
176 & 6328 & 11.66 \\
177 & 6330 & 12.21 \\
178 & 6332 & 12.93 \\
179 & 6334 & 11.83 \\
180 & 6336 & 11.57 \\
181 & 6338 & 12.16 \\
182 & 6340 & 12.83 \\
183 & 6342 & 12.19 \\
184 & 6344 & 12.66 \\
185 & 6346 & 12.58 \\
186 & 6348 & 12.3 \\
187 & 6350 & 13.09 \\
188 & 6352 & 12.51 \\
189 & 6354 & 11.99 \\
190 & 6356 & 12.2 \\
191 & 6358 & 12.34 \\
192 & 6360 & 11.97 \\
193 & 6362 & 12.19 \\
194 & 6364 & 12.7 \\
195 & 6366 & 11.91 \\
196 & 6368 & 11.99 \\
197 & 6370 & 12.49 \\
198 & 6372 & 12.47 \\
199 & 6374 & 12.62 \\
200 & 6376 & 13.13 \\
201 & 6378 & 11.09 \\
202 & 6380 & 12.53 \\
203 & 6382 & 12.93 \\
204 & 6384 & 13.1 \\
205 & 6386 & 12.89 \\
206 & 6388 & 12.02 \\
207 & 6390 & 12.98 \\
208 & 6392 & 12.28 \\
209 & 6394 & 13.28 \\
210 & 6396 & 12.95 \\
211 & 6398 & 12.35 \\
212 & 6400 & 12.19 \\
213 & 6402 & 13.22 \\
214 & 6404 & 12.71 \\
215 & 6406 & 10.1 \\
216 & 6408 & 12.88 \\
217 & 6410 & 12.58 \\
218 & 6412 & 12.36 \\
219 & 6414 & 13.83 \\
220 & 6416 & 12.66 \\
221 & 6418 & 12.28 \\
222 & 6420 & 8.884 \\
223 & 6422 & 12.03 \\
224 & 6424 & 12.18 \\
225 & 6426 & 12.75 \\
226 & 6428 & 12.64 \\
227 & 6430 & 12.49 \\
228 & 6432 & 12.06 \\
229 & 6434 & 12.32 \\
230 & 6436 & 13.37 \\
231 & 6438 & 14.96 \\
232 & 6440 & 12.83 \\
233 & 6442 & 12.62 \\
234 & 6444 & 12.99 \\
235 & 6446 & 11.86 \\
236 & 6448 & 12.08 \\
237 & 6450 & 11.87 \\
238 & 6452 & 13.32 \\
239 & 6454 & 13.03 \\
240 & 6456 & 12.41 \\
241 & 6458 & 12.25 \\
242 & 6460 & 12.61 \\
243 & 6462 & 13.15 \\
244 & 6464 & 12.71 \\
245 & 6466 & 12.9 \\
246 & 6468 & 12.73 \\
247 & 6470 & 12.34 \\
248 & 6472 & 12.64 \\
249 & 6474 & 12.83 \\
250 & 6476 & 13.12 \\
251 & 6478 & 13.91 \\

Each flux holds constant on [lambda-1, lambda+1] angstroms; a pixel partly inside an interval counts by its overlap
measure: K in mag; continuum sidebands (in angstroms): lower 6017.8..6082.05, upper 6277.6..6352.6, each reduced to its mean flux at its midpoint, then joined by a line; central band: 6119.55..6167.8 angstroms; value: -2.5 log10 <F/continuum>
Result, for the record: 0.03 mag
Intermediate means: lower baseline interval 13.1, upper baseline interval 12.3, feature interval 12.4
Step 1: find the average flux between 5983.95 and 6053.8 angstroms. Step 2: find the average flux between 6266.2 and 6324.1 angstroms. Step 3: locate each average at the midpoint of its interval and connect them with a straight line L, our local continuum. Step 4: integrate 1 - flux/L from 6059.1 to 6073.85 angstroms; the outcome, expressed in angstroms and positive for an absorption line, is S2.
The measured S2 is -0.9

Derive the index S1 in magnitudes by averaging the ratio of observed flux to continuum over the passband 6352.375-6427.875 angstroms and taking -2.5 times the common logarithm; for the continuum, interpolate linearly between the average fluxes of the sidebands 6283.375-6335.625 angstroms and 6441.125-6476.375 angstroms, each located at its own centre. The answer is 0.01 mag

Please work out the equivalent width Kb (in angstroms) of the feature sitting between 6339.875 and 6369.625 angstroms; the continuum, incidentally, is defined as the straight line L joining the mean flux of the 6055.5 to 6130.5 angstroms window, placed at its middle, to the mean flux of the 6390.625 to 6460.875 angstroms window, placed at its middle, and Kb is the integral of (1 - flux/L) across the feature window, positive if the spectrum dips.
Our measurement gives 0.50 angstroms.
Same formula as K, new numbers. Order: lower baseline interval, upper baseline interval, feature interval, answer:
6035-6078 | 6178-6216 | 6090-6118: 0.029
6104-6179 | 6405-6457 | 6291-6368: 0.018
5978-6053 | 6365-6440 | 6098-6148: 0.001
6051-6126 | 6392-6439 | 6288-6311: 0.036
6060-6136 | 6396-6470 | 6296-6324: 0.048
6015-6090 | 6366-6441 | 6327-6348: 0.028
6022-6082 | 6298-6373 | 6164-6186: 0.079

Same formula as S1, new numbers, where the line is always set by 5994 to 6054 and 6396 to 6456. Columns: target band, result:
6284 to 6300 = 0.01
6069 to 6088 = -0.03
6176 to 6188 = 0.05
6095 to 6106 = 0.01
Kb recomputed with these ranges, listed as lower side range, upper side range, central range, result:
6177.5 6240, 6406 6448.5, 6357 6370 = 0.1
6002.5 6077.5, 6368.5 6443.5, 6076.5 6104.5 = 0.5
